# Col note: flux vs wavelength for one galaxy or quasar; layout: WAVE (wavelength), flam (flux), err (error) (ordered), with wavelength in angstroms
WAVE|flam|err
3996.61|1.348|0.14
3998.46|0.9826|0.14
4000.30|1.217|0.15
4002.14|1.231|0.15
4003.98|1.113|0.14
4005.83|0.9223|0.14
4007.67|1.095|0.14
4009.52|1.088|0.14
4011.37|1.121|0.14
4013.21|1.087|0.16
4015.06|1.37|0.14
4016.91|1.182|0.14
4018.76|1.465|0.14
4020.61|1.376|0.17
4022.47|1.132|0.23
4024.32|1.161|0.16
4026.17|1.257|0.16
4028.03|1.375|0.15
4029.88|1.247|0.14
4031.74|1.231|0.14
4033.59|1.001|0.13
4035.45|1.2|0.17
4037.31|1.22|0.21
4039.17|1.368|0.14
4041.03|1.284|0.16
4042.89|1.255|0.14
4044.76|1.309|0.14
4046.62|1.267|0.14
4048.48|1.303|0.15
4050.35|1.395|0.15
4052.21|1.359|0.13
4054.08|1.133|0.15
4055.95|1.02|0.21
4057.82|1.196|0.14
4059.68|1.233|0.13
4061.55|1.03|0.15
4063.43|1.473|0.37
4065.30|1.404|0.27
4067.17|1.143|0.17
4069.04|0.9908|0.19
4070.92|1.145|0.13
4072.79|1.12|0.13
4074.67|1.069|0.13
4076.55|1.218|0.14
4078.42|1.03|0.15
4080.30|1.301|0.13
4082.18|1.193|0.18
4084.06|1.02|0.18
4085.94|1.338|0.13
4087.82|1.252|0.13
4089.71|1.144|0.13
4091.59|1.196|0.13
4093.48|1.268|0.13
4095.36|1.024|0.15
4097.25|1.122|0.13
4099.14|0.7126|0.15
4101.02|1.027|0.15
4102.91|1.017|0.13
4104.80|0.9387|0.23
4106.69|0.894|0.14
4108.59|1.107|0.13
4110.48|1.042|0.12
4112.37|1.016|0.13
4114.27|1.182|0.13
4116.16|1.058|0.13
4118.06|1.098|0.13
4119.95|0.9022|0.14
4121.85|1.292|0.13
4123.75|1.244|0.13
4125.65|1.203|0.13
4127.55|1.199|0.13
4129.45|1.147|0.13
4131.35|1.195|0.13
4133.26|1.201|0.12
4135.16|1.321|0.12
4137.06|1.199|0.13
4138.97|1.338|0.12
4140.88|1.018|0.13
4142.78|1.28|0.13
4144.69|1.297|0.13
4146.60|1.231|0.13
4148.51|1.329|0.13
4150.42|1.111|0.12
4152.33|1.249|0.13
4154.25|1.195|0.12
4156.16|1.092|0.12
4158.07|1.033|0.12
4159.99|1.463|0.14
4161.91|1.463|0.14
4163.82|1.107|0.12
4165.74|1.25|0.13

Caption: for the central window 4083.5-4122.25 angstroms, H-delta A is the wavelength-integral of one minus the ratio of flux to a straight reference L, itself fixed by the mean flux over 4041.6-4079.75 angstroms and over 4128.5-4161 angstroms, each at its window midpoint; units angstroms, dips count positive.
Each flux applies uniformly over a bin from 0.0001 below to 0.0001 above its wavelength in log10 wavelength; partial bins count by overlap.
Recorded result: 4.3 angstroms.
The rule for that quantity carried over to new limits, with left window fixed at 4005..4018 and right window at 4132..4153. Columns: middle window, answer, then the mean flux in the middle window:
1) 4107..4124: 1.7 angstroms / 1.09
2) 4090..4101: 1.2 angstroms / 1.07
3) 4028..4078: -2.4 angstroms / 1.22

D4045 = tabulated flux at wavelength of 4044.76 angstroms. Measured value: 1.309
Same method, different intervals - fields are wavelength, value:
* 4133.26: 1.201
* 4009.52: 1.088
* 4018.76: 1.465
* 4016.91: 1.182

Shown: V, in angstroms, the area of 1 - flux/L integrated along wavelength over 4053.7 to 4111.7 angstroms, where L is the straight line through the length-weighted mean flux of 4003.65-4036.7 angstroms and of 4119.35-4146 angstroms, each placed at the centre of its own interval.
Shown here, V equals 3.8 angstroms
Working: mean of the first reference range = 1.19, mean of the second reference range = 1.21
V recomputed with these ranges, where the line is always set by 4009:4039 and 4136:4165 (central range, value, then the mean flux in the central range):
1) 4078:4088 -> 0.3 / 1.19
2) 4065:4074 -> 0.6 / 1.14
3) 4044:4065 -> -0.4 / 1.25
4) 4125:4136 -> 0.2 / 1.21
